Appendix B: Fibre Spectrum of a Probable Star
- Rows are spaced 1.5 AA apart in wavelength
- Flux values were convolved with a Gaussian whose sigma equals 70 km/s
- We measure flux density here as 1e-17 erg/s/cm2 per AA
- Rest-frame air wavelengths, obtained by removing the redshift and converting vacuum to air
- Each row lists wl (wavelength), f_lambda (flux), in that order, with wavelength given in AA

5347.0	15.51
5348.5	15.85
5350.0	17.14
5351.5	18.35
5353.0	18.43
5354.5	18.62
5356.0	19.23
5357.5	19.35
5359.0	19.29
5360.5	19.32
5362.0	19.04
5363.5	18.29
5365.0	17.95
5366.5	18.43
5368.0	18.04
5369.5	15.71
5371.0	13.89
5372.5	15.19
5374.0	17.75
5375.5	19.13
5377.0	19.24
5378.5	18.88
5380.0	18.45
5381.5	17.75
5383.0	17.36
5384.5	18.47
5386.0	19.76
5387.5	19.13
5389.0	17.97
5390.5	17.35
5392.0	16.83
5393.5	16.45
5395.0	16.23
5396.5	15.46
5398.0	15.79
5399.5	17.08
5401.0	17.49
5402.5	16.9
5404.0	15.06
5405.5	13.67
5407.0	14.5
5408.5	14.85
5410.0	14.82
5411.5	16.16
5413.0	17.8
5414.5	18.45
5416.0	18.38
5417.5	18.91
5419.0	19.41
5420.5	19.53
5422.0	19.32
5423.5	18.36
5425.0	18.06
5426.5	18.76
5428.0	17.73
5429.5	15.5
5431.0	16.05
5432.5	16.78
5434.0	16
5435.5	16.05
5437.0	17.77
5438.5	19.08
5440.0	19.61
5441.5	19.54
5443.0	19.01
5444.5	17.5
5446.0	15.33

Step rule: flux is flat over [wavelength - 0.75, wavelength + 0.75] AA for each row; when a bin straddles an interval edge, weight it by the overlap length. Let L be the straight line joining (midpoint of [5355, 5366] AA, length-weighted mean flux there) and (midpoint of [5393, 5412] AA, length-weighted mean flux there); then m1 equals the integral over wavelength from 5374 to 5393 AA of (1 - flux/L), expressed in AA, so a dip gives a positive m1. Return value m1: -1.3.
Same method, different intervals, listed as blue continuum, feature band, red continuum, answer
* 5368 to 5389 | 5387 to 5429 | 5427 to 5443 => 1.2 AA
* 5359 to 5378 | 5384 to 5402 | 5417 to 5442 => 0.5 AA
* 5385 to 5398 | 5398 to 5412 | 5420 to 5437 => 1.4 AA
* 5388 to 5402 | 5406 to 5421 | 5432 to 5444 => 0.1 AA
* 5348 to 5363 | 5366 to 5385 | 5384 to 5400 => 0.3 AA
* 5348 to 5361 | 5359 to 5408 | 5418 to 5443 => 2.6 AA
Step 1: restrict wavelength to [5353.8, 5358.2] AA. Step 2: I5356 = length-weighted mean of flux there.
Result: 19.1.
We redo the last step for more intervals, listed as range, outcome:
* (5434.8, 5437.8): 17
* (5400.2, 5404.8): 16.5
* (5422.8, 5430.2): 17.7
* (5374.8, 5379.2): 19.1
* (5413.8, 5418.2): 18.6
